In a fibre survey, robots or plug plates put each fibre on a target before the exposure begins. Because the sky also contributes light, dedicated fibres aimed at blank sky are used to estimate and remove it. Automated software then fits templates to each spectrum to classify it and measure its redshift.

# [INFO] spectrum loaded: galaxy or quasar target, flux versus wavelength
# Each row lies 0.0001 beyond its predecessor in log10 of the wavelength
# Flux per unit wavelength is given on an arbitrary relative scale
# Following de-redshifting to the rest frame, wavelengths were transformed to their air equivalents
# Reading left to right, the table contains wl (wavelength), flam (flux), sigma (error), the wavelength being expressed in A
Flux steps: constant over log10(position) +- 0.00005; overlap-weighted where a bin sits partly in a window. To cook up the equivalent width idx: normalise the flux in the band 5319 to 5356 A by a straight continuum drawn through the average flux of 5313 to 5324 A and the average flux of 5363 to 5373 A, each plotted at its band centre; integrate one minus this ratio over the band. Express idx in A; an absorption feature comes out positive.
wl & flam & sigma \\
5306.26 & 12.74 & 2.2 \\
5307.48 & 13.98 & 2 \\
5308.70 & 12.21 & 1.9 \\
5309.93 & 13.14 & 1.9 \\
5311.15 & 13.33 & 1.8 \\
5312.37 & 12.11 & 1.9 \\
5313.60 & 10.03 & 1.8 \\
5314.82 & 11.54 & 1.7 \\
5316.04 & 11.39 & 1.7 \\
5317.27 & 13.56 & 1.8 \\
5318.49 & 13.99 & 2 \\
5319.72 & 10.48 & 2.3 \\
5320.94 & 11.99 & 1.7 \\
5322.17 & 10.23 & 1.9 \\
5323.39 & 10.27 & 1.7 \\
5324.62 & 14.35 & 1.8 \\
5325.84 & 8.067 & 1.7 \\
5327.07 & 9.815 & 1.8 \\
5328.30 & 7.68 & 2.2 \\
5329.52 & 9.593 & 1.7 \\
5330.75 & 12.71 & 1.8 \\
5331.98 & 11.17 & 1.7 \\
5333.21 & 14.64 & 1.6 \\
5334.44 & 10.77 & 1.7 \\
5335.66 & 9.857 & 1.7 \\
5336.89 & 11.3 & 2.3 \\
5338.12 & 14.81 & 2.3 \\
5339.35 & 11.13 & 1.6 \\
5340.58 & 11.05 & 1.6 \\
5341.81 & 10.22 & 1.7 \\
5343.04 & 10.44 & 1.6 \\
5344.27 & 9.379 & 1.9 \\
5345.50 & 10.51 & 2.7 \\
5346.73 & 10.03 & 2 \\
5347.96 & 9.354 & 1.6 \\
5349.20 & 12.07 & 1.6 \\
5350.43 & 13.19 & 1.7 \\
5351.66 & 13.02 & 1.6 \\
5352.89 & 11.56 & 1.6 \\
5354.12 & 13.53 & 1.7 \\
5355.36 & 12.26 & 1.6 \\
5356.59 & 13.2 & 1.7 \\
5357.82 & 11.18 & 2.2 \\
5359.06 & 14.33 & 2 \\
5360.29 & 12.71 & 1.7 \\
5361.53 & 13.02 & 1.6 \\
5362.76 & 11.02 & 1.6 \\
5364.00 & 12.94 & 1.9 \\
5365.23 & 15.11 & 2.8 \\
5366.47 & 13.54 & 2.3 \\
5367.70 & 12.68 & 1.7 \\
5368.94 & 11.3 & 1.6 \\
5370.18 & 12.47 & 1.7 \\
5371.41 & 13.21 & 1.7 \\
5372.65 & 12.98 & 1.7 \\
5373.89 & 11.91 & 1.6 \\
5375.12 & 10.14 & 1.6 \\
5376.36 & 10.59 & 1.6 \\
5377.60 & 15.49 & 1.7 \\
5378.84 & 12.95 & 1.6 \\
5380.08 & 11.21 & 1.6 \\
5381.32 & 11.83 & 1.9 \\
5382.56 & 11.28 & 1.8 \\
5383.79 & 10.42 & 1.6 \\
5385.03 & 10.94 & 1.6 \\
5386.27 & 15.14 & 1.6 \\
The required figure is 2.7 A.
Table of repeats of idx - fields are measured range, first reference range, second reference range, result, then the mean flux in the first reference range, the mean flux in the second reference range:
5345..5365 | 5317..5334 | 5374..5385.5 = -1.20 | 11.3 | 11.7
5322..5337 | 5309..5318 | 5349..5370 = 1.91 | 12.2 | 12.8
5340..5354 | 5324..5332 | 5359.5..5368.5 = 0.86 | 10.4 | 13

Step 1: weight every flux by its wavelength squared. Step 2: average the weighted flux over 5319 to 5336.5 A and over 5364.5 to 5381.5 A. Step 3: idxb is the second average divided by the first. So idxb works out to 1.2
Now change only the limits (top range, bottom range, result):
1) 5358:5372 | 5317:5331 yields 1.19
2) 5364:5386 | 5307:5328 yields 1.07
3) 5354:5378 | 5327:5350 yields 1.17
